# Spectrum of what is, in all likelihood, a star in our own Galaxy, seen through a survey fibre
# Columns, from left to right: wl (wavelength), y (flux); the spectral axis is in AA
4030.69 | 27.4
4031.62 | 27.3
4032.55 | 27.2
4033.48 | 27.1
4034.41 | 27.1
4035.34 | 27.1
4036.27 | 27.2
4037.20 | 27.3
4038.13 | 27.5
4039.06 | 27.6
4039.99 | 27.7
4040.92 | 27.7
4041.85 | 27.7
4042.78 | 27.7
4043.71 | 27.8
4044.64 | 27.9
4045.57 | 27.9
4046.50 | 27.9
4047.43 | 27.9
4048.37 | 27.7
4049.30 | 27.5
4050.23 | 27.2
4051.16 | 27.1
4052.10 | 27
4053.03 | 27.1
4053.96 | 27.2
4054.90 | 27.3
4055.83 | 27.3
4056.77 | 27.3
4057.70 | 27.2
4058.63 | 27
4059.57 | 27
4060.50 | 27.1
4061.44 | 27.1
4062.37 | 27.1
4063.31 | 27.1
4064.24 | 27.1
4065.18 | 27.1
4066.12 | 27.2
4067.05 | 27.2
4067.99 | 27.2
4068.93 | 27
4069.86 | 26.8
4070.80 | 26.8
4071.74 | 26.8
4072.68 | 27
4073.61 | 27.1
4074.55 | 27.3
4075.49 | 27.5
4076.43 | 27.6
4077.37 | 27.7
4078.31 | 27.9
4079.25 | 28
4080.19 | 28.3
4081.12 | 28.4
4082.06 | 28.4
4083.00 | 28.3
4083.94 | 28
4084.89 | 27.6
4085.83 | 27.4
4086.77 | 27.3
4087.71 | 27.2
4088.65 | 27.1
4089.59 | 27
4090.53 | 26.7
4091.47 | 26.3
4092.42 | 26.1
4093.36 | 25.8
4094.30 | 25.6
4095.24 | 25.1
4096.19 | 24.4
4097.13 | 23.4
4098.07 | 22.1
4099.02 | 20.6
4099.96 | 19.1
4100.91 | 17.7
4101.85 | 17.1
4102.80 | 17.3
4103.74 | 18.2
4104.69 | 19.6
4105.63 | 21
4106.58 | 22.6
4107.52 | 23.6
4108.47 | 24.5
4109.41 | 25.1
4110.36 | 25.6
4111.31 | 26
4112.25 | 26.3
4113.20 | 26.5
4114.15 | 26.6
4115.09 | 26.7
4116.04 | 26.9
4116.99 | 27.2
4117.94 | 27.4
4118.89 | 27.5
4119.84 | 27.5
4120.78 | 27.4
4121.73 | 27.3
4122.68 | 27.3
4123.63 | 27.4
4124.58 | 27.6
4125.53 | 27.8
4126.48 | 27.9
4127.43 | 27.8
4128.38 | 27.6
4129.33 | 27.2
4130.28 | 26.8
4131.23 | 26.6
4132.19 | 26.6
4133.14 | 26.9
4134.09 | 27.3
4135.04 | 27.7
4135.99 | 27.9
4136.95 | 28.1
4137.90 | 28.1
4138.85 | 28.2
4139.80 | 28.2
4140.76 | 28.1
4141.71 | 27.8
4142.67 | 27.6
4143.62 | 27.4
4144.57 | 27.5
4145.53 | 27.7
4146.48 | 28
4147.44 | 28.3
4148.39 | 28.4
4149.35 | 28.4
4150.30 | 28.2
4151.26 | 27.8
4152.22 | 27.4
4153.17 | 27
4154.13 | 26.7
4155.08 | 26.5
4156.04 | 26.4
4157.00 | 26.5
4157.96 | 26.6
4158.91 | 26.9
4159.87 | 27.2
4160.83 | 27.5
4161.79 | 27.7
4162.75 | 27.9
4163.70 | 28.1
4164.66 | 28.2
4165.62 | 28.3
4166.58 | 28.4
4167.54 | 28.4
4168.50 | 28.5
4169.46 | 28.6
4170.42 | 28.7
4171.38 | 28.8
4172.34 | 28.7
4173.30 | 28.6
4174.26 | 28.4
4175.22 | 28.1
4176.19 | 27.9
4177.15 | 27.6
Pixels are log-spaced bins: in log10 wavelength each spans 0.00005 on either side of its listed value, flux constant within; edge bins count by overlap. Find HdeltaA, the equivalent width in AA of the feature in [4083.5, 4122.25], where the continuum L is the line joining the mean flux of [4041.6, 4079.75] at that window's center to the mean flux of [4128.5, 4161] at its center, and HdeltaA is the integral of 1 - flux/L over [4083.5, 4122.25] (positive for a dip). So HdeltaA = 3.81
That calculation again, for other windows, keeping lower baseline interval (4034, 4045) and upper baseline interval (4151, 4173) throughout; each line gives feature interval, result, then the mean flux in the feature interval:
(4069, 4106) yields 3.2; 25.2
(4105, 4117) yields 1.1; 25.1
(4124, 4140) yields 0.1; 27.5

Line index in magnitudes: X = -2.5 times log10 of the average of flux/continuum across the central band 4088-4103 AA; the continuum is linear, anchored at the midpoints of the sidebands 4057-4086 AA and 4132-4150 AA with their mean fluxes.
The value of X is 0.18 mag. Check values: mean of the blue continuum 27.4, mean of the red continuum 27.8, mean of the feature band 23.4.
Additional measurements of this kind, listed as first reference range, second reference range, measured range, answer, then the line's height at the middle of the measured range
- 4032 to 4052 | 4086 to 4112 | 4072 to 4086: -0.12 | 24.9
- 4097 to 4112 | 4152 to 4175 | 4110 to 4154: -0.13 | 24.4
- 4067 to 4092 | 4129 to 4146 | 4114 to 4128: 0.00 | 27.5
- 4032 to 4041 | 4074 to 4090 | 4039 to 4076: 0.01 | 27.5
